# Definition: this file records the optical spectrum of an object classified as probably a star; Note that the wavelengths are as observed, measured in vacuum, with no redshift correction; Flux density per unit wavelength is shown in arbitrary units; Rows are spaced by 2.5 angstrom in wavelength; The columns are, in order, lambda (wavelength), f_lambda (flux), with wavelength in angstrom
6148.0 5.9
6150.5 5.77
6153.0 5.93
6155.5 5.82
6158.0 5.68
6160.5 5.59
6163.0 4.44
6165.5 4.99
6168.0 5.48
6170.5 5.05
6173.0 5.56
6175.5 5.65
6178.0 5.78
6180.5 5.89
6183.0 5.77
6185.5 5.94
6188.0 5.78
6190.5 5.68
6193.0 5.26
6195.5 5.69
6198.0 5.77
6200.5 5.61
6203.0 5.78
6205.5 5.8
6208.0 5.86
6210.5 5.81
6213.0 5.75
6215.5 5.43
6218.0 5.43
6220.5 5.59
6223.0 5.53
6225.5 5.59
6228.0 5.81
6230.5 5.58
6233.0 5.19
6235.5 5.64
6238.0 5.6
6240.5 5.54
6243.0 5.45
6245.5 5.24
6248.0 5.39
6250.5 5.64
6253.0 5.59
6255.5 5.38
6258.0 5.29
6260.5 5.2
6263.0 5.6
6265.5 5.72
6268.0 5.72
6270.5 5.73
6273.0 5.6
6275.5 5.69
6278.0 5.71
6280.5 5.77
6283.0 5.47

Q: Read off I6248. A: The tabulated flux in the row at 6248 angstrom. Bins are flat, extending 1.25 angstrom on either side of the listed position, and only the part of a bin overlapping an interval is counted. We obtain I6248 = 5.39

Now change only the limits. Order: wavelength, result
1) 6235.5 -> 5.64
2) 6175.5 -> 5.65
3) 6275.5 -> 5.69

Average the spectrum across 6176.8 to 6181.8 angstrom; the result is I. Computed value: 5.83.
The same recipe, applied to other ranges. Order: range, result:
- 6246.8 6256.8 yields 5.5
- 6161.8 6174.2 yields 5.1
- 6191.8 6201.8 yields 5.59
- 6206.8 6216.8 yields 5.71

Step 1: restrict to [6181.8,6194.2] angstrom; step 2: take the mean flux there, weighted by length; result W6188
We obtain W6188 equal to 5.69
